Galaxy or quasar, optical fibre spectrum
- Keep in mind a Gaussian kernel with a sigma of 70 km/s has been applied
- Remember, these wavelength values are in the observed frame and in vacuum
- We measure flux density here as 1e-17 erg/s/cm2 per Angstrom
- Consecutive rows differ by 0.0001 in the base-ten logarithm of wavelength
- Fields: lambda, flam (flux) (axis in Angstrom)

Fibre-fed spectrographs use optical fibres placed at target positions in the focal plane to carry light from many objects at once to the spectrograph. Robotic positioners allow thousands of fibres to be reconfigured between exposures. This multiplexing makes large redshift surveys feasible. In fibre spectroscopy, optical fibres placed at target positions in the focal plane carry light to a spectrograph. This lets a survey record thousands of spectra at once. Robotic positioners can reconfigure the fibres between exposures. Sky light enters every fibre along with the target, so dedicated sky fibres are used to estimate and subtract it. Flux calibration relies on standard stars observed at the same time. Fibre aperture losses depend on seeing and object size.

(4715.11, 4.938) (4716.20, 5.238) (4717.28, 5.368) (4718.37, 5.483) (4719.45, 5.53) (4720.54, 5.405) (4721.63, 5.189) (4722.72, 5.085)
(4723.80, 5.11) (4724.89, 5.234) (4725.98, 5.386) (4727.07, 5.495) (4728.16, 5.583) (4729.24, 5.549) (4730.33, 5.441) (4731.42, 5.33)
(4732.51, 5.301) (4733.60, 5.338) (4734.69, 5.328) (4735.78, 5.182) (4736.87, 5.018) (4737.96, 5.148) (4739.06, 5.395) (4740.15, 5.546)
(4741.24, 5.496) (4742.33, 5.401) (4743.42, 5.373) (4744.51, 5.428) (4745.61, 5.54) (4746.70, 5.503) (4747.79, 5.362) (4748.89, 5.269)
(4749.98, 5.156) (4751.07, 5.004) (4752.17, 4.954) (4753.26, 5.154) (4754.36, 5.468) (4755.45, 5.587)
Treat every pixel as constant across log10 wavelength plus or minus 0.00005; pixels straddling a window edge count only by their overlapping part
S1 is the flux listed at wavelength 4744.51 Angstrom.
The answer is 5.428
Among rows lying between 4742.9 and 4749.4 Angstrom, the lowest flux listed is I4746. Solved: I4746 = 5.269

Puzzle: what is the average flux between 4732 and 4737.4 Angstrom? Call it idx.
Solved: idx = 5.23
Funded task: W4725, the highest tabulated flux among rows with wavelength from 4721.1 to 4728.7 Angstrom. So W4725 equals 5.583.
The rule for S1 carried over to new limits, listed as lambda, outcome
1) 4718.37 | 5.483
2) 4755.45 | 5.587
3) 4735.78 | 5.182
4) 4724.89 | 5.234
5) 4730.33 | 5.441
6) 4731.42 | 5.33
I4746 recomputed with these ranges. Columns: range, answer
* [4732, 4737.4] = 5.018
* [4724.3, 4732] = 5.234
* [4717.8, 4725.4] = 5.085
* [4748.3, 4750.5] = 5.156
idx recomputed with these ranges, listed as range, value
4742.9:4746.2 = 5.44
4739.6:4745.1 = 5.45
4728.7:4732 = 5.44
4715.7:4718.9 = 5.37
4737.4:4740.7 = 5.35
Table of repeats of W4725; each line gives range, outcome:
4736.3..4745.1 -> 5.546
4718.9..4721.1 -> 5.53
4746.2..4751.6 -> 5.503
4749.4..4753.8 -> 5.156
